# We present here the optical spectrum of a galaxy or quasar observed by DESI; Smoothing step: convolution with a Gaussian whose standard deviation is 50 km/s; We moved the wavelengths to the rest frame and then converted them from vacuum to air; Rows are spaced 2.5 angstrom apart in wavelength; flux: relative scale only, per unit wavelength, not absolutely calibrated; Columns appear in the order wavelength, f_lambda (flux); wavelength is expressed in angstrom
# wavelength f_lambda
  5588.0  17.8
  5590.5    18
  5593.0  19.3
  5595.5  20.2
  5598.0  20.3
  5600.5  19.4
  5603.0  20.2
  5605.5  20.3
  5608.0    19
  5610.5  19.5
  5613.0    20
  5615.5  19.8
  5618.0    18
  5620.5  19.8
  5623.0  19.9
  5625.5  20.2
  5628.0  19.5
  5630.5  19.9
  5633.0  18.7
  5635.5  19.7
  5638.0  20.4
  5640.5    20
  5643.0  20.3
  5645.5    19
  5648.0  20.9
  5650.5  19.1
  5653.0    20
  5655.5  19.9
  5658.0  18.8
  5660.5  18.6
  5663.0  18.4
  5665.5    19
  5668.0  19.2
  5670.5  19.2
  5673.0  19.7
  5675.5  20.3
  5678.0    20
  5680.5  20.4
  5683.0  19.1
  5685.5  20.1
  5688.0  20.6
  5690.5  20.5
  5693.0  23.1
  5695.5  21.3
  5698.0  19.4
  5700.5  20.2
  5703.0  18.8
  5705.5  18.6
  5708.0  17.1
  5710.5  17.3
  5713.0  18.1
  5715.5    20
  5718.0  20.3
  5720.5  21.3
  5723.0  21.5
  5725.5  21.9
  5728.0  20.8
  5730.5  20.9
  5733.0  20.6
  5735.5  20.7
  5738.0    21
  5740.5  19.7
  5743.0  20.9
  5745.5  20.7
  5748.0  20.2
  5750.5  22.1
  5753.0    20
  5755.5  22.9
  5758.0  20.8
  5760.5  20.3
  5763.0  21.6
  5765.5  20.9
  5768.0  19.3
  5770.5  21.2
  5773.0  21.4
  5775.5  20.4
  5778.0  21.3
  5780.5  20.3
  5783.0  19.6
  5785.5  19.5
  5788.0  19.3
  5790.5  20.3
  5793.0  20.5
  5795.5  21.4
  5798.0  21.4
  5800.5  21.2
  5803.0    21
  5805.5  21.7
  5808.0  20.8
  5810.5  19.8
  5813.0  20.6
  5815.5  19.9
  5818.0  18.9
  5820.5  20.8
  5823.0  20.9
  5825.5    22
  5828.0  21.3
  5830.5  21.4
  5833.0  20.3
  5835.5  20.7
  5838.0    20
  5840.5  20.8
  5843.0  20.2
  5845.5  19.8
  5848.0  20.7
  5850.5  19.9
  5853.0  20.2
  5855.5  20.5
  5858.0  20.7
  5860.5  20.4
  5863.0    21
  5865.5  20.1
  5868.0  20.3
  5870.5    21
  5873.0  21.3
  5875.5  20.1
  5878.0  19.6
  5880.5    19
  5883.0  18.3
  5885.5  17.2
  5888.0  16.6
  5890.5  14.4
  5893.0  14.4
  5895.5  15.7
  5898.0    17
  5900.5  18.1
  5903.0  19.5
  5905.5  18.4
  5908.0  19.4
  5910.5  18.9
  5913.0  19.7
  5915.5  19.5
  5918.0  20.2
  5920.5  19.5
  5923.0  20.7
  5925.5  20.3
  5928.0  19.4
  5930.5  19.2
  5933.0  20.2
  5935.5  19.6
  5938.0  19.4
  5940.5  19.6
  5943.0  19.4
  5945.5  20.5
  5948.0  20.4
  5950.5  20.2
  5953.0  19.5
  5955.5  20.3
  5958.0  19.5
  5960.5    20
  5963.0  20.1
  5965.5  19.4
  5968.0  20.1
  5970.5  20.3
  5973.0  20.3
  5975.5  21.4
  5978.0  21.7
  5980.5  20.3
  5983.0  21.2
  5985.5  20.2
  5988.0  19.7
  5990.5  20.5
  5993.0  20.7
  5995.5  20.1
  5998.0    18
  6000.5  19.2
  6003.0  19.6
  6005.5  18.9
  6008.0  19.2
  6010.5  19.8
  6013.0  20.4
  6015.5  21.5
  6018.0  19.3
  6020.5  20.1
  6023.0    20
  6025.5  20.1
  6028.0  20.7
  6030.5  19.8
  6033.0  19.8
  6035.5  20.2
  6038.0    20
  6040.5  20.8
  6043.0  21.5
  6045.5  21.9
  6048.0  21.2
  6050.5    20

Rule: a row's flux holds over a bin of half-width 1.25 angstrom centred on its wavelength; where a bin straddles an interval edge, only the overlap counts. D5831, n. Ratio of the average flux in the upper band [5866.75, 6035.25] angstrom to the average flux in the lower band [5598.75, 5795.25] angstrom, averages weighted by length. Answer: 0.97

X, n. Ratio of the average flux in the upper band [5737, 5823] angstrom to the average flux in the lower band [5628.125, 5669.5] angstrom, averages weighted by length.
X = 1.1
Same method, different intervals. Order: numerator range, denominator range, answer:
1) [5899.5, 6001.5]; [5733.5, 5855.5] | 0.96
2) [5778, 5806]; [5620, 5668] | 1.05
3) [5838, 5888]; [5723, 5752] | 0.96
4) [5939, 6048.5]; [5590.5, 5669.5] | 1.03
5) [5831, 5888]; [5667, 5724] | 1.01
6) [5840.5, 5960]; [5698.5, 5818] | 0.95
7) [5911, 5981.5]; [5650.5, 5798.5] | 0.99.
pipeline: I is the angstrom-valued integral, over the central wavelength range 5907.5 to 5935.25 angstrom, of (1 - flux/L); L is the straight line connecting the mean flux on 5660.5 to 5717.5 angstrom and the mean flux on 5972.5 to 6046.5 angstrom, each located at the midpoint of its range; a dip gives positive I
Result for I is 0.43 angstrom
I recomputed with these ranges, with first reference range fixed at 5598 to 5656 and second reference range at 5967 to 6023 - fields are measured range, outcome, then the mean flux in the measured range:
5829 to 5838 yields -0.3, 20.7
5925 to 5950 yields 0.3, 19.8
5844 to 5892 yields 1.1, 19.5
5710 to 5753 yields -1.5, 20.5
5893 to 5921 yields 2.1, 18.5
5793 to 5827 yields -1.5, 20.8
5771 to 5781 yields -0.5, 20.9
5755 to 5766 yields -0.7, 21.2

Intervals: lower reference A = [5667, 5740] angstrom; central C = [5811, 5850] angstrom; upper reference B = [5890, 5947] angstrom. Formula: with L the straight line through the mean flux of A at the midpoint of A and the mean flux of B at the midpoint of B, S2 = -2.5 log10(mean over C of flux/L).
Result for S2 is -0.06 mag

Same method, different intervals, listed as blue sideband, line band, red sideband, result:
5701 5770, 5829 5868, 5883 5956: -0.06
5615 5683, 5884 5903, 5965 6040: 0.21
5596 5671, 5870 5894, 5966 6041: 0.10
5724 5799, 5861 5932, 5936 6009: 0.07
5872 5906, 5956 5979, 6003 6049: -0.06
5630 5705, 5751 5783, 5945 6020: -0.05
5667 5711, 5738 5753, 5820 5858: -0.03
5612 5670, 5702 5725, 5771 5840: 0.04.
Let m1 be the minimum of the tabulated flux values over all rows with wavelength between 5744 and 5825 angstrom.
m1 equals 18.9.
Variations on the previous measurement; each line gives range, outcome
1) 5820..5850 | 19.8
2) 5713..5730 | 18.1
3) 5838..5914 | 14.4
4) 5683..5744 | 17.1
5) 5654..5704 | 18.4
